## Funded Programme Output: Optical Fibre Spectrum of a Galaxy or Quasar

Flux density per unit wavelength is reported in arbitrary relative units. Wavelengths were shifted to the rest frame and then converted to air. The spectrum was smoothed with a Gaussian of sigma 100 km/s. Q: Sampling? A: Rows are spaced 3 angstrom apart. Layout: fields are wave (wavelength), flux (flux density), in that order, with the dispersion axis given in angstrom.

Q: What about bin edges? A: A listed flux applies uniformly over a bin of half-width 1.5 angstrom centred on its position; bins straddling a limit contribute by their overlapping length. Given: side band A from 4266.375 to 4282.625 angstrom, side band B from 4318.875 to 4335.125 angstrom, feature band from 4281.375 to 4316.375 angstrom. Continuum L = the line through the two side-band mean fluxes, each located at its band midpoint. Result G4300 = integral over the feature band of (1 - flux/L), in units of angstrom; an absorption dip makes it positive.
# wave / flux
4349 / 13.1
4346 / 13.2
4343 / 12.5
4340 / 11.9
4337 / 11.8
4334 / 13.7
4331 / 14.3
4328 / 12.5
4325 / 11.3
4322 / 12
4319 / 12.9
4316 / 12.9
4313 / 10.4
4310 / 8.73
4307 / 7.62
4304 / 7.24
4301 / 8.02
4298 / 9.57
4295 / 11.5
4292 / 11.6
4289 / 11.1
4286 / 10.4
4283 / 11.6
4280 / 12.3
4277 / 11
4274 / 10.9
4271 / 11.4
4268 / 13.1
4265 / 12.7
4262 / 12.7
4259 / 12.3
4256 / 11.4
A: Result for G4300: 6.4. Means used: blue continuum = 11.7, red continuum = 12.8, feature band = 9.97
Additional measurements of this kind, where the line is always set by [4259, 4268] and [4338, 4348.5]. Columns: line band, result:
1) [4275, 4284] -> 0.76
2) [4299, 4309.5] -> 3.99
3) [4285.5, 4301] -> 2.52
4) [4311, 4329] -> 1.00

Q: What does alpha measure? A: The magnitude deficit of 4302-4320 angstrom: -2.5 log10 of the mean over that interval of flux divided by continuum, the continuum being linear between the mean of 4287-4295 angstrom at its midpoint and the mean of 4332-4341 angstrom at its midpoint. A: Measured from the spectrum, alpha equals 0.21 mag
